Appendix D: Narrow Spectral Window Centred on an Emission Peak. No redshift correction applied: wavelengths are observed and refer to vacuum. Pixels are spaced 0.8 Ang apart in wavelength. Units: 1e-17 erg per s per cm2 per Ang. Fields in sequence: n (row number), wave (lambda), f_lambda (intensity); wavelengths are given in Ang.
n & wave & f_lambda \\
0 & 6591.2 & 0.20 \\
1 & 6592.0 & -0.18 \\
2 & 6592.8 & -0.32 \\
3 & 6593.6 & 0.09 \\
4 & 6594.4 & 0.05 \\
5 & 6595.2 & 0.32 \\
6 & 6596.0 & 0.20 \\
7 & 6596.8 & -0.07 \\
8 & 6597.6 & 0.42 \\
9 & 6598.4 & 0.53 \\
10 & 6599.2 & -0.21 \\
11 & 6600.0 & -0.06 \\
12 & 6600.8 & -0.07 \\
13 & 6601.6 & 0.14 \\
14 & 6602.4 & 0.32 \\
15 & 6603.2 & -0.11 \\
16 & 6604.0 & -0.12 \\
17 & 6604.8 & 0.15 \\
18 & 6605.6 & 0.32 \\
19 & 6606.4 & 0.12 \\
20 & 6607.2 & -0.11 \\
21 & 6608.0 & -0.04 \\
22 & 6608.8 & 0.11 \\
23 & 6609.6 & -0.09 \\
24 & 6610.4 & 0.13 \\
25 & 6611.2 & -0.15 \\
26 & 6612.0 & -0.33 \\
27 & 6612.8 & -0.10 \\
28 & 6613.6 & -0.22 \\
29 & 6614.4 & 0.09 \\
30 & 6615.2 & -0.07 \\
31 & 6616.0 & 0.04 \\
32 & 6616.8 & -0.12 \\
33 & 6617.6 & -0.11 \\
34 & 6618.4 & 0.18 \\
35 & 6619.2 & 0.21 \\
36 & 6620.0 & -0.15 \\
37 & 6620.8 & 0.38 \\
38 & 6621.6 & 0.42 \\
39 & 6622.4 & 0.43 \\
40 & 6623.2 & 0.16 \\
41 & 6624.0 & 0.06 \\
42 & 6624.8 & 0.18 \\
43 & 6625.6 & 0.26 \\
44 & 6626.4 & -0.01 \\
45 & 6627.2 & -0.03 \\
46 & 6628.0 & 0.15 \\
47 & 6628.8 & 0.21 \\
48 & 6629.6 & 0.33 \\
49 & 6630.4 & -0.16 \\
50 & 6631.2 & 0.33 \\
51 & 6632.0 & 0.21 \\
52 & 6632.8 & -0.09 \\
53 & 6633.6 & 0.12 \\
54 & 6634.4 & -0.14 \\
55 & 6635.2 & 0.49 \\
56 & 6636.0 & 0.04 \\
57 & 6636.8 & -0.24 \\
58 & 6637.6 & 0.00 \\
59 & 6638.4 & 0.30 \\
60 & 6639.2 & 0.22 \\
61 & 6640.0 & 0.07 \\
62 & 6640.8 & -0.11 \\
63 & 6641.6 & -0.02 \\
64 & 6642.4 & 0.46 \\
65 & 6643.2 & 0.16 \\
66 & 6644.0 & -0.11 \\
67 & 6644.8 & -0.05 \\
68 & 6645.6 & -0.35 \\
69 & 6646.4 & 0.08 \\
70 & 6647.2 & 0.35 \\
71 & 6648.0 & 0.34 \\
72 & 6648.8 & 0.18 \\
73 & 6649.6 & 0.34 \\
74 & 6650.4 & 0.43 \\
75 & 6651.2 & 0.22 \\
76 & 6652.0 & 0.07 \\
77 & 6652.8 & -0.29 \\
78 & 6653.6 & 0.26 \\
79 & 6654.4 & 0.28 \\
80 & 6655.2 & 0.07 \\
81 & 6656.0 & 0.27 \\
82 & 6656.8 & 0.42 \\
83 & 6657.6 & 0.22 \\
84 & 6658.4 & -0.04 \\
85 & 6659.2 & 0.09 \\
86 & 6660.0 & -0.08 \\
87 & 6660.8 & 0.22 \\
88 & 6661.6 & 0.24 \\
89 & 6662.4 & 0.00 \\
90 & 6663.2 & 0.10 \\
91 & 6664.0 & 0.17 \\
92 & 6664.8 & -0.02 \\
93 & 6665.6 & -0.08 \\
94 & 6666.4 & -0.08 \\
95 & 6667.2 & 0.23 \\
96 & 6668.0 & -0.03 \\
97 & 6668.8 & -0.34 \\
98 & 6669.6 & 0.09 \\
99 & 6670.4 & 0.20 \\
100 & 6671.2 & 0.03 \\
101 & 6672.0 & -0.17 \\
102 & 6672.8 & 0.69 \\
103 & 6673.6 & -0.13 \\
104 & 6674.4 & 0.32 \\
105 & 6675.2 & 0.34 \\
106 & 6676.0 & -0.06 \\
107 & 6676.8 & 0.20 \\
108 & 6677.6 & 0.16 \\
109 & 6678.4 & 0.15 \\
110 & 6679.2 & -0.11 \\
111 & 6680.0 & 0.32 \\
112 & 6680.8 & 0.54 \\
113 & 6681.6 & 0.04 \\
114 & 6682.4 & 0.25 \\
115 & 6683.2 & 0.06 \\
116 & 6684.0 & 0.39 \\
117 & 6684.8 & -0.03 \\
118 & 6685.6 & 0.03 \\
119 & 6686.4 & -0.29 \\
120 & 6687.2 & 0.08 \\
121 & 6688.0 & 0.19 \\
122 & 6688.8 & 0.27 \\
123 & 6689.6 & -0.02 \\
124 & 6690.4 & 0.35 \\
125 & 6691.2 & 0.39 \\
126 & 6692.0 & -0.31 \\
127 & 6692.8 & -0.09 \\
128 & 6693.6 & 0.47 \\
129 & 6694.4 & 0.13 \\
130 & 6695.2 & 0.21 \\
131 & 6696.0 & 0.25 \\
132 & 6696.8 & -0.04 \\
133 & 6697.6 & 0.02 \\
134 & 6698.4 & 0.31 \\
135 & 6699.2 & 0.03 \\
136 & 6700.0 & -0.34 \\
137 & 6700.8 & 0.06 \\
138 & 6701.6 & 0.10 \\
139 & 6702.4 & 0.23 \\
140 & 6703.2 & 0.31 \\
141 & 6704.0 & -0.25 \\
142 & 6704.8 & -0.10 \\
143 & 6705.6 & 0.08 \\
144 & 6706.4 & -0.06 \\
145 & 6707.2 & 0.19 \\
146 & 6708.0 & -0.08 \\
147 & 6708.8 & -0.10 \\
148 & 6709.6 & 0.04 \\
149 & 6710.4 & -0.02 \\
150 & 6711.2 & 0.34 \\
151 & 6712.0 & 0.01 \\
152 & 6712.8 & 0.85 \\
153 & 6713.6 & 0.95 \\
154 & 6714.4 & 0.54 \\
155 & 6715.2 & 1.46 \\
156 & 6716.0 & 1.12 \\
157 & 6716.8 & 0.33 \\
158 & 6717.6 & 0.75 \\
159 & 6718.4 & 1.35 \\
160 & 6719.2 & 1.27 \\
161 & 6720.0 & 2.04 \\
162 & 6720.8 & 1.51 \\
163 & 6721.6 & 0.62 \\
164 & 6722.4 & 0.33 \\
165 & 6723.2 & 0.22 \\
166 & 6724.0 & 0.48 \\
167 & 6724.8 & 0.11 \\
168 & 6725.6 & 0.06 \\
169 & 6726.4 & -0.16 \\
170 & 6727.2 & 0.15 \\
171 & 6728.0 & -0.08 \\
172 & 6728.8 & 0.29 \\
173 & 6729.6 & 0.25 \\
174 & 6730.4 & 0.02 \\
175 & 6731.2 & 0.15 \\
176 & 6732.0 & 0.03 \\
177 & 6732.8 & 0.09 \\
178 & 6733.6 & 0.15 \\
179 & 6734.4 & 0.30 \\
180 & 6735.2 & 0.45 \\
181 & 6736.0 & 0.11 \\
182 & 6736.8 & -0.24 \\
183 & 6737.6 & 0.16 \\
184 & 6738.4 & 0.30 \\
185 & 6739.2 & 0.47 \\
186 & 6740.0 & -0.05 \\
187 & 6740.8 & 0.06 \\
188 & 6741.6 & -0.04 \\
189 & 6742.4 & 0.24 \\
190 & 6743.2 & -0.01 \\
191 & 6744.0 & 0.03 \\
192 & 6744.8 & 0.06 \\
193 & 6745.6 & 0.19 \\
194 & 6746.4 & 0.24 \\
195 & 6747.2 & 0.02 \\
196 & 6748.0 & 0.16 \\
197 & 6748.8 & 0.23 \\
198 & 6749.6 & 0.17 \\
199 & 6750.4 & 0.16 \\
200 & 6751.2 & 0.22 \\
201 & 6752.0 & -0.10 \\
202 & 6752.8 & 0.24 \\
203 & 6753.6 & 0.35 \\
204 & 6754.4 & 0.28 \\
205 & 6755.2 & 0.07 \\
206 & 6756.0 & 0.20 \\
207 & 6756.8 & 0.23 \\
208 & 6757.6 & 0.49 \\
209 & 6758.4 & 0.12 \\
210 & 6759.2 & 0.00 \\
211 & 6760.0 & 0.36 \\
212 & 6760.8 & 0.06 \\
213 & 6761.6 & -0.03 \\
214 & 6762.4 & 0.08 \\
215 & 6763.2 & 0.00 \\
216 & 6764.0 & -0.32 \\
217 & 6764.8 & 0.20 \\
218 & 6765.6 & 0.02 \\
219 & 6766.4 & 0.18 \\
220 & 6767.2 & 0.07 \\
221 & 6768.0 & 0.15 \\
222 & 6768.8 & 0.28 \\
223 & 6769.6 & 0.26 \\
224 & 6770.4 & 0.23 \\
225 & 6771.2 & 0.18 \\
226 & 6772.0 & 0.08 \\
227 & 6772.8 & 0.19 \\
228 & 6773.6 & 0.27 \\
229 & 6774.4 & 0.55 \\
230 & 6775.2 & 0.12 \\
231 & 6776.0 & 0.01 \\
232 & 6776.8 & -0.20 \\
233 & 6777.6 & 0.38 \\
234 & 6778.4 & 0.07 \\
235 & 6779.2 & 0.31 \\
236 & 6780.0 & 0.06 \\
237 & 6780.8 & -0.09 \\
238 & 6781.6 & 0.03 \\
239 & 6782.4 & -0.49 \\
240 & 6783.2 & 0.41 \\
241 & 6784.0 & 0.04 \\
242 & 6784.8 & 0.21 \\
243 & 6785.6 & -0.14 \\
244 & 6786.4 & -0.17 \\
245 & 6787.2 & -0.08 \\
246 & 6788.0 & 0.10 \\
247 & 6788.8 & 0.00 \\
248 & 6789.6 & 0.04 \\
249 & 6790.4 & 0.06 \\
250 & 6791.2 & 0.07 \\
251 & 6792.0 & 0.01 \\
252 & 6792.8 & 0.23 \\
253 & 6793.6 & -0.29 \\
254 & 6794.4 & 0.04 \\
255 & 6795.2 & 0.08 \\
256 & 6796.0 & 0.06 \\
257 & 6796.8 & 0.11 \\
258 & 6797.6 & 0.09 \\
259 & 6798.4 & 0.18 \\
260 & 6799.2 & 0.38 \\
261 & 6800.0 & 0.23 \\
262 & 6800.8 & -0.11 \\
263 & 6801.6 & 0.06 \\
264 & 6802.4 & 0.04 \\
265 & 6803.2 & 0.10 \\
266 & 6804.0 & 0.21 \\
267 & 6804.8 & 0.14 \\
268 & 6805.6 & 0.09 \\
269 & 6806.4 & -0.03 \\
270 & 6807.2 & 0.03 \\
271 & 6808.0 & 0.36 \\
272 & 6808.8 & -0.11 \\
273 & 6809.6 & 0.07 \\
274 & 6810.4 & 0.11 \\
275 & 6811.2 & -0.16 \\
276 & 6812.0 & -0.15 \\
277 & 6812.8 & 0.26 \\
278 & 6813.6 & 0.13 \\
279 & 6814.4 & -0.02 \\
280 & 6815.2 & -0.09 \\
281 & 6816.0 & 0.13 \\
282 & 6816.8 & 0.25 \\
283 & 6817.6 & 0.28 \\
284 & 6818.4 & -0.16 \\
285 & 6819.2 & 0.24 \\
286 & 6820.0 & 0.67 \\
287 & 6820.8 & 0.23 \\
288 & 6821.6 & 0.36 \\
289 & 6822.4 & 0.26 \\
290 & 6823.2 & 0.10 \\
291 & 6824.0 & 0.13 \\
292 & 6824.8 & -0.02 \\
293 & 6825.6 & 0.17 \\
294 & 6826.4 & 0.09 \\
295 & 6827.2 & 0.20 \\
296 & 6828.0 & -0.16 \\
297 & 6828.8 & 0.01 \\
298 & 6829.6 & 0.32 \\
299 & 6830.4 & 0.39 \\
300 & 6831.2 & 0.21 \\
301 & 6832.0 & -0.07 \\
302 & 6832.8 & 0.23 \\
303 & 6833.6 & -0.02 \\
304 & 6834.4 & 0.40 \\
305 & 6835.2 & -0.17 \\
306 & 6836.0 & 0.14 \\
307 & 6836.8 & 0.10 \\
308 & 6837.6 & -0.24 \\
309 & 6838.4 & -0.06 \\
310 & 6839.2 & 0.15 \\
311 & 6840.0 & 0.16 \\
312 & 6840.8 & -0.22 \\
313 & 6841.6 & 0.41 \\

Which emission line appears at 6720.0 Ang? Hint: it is [O II]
